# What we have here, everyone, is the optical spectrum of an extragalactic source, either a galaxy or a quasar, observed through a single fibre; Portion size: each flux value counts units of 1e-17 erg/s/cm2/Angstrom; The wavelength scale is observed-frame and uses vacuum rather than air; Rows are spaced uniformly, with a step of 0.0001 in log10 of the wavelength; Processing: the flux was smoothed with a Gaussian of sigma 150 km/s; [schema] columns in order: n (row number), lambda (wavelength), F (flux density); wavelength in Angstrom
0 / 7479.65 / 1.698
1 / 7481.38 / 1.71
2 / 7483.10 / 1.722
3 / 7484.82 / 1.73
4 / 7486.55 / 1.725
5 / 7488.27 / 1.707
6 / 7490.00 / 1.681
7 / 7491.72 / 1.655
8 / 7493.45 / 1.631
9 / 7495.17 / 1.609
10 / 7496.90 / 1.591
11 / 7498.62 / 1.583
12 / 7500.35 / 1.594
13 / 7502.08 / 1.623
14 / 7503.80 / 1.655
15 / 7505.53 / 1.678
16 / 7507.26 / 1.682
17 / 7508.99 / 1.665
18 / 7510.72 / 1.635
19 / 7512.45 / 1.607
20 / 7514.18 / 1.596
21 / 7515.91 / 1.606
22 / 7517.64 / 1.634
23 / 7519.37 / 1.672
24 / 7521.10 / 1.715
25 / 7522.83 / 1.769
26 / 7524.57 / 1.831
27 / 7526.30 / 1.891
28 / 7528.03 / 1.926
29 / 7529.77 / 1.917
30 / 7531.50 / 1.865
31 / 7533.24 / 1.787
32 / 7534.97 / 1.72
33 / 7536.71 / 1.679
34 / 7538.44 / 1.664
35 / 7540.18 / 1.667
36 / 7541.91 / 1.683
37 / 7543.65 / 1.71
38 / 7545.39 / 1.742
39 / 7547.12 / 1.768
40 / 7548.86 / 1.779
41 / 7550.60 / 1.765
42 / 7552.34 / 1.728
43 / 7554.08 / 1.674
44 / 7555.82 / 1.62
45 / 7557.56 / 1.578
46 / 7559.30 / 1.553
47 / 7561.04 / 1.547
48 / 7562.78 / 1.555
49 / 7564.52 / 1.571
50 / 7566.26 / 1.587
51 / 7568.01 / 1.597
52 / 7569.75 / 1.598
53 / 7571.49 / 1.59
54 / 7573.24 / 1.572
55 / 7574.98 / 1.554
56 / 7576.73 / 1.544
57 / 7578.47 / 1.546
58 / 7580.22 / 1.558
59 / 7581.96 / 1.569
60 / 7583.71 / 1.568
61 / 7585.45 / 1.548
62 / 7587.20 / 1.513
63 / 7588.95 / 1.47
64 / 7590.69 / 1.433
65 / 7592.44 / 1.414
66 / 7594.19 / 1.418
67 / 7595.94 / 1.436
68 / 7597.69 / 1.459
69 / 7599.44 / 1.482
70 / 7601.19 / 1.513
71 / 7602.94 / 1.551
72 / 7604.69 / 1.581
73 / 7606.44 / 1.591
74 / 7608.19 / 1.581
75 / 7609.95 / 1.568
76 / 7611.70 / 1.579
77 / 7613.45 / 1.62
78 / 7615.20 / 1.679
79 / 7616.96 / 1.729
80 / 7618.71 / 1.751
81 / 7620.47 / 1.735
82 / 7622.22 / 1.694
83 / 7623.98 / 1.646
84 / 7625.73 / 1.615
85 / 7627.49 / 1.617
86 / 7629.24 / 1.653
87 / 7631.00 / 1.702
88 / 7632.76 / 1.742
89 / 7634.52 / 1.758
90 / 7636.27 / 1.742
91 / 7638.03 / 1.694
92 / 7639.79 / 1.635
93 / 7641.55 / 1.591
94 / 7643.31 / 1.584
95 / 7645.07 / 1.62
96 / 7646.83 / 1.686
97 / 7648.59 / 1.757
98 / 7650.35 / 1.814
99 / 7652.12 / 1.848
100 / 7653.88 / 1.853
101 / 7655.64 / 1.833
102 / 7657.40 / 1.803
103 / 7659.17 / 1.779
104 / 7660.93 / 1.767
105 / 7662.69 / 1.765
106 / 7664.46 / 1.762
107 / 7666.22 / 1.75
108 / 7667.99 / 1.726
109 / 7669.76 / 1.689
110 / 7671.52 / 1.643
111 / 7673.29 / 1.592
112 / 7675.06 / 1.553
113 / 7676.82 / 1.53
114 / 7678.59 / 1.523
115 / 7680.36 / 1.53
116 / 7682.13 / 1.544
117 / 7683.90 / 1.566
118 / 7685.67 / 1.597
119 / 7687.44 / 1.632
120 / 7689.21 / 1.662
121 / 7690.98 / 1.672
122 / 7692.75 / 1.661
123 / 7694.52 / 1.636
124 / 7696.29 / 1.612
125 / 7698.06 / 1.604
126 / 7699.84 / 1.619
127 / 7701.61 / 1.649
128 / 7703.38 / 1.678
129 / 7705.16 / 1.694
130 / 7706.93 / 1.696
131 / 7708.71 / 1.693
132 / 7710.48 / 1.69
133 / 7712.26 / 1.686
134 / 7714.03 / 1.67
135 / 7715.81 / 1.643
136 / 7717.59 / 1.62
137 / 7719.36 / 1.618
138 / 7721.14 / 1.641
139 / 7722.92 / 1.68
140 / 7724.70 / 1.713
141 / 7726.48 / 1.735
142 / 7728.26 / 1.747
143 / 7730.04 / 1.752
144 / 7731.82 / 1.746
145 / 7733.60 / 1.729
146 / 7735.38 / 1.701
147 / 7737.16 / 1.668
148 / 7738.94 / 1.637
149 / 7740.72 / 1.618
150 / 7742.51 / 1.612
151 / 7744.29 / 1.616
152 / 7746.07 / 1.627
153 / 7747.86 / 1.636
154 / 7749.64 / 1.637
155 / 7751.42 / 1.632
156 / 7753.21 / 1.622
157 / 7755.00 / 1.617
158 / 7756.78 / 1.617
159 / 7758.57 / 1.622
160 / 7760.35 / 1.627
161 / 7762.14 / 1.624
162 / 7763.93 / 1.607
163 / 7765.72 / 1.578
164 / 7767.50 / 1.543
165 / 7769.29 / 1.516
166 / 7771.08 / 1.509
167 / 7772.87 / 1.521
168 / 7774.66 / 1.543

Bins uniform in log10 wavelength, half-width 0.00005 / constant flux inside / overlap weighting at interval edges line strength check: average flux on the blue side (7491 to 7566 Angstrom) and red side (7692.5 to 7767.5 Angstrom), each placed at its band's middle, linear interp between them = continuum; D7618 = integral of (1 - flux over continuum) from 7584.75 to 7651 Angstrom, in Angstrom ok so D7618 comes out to 2.38 Angstrom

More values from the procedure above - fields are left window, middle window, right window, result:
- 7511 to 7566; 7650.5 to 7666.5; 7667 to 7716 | -1.5 Angstrom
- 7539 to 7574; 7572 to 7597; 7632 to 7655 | 2.4 Angstrom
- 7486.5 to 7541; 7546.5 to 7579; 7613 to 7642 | 1.4 Angstrom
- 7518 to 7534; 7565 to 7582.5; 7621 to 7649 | 1.8 Angstrom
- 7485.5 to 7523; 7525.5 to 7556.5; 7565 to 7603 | -3.2 Angstrom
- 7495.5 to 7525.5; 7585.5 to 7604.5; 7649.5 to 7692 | 2.2 Angstrom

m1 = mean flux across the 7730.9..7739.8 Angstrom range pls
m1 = 1.7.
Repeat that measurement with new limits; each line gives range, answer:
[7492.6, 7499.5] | 1.6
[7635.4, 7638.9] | 1.72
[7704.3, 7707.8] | 1.7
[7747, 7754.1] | 1.63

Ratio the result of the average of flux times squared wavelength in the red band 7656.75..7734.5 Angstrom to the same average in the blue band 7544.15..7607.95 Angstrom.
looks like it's 1.09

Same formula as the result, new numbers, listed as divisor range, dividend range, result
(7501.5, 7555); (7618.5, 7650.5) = 1.01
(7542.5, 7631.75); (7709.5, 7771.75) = 1.07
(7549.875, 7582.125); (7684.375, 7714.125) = 1.07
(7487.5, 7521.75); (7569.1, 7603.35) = 0.94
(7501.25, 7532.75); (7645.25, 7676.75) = 1.05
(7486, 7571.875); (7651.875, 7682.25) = 1.05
